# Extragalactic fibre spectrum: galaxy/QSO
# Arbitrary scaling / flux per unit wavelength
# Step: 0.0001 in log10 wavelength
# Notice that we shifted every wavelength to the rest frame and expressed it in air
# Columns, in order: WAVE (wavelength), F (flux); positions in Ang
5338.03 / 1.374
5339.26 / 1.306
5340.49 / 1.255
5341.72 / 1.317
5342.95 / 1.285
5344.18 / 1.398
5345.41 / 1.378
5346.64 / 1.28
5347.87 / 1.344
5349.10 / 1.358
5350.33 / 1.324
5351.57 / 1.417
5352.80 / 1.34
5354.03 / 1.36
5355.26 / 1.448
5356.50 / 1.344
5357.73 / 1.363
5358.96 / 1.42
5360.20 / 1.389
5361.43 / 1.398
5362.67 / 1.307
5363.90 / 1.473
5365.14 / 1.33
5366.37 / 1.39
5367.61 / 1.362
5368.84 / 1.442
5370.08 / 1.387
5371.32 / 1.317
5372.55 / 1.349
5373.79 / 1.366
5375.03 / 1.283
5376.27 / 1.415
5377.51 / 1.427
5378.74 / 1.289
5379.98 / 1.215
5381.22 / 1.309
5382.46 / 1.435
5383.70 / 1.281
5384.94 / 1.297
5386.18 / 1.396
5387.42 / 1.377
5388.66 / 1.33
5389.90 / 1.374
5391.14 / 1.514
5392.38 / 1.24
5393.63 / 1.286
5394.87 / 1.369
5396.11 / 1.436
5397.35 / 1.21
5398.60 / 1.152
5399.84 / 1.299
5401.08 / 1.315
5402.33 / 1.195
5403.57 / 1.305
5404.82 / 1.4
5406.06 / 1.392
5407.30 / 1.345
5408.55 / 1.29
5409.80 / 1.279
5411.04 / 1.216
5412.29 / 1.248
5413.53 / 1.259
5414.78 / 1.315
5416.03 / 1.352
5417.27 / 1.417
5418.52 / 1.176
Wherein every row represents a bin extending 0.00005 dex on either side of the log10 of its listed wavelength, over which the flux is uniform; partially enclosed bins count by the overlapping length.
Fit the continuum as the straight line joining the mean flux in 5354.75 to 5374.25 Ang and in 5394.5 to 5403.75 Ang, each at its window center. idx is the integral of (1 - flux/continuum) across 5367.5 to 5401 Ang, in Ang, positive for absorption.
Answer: -0.4 Ang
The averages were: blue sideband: 1.38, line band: 1.34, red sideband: 1.28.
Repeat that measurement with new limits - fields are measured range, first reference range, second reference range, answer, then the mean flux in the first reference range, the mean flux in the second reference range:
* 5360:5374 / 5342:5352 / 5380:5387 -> -0.39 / 1.35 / 1.33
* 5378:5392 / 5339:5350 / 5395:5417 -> -0.41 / 1.33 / 1.3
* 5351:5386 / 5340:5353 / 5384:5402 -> -0.83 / 1.34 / 1.32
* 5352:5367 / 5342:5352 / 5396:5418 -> -0.51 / 1.35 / 1.3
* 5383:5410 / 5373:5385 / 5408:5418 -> -0.18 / 1.33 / 1.3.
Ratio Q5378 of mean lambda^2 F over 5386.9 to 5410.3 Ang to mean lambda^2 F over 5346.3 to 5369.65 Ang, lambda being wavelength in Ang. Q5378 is 1.0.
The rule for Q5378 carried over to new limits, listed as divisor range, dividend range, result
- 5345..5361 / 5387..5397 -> 1.01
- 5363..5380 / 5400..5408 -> 0.98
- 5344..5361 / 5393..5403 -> 0.95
